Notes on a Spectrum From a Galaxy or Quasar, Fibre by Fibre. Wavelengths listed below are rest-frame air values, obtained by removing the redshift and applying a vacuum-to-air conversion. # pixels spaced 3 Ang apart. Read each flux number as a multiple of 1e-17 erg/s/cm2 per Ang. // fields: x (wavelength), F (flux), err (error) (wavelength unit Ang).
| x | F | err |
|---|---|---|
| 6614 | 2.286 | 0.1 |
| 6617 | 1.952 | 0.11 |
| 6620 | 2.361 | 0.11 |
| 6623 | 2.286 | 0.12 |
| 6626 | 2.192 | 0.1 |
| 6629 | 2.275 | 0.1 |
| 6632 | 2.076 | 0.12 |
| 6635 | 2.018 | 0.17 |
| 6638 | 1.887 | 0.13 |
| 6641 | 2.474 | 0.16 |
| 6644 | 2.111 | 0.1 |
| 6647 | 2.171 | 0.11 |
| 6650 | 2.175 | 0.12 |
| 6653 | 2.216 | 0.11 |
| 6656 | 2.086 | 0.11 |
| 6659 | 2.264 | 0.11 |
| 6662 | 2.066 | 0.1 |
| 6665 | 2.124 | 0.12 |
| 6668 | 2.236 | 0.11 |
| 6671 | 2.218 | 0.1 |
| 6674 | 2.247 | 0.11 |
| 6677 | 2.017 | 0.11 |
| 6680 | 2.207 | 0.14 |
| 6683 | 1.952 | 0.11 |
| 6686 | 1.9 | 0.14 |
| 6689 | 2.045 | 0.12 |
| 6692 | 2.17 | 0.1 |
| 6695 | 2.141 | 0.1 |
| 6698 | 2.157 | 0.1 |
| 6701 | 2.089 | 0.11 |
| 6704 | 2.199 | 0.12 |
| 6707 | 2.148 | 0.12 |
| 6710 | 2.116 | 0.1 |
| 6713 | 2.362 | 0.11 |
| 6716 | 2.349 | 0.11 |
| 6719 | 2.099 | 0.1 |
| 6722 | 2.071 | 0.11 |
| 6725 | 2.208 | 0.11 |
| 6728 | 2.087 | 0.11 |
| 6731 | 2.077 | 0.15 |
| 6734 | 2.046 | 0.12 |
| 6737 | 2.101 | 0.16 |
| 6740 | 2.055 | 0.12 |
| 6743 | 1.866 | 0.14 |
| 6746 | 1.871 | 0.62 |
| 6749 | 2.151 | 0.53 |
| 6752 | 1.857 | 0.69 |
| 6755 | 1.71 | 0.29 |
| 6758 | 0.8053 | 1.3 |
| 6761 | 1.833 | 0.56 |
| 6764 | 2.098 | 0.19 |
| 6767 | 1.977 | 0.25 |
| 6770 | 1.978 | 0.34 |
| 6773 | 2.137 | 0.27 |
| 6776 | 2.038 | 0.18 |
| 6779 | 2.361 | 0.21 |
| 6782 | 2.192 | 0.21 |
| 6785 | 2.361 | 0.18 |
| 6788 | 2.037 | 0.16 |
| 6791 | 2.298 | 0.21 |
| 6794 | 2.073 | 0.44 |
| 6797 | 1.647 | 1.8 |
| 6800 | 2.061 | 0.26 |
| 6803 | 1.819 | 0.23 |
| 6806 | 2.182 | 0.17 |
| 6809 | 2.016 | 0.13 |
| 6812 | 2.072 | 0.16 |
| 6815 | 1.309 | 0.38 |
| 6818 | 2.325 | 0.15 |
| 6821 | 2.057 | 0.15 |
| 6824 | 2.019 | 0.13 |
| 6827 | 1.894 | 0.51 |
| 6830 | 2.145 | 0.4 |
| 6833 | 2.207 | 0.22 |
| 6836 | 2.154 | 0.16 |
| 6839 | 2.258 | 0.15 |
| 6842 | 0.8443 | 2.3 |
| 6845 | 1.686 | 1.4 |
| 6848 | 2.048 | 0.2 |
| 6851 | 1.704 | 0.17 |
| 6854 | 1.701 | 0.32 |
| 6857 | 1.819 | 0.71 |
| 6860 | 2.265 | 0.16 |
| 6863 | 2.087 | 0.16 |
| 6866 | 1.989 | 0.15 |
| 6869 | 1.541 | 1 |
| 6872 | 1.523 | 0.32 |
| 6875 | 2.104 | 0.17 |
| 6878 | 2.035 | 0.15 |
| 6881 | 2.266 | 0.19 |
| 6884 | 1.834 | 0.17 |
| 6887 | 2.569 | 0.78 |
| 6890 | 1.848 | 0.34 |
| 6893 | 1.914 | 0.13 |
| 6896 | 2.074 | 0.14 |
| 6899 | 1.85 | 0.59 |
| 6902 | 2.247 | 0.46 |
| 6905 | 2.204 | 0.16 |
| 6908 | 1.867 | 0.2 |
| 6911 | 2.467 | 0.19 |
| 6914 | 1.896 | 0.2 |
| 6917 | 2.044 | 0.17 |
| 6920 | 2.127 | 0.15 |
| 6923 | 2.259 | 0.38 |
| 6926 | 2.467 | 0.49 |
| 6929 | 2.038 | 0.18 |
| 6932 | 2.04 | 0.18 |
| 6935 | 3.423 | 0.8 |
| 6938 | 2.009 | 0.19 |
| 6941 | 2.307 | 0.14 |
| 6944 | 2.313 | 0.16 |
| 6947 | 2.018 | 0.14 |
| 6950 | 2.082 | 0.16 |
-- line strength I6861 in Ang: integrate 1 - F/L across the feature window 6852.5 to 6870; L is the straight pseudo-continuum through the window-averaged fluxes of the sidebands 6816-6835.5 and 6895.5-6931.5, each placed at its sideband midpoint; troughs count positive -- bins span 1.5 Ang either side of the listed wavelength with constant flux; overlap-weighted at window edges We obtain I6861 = 1.6 Ang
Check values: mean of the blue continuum 2.09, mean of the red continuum 2.13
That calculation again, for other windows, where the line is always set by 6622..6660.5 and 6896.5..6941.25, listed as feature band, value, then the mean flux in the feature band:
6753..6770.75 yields 3.7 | 1.73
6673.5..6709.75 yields 1.2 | 2.1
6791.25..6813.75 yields 2.1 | 1.99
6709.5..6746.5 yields 1.3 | 2.11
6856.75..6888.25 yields 2.8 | 2.01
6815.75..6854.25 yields 4.8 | 1.92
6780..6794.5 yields -0.1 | 2.21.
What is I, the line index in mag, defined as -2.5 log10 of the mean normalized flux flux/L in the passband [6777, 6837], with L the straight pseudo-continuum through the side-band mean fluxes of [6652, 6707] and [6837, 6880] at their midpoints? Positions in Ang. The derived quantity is -0.076 mag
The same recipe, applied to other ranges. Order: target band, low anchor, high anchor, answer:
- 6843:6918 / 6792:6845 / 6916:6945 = 0.09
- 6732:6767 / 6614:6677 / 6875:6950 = 0.17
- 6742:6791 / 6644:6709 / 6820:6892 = 0.04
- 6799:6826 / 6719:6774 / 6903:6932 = 0.02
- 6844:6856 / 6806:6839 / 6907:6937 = 0.17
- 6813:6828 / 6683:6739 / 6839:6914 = 0.04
